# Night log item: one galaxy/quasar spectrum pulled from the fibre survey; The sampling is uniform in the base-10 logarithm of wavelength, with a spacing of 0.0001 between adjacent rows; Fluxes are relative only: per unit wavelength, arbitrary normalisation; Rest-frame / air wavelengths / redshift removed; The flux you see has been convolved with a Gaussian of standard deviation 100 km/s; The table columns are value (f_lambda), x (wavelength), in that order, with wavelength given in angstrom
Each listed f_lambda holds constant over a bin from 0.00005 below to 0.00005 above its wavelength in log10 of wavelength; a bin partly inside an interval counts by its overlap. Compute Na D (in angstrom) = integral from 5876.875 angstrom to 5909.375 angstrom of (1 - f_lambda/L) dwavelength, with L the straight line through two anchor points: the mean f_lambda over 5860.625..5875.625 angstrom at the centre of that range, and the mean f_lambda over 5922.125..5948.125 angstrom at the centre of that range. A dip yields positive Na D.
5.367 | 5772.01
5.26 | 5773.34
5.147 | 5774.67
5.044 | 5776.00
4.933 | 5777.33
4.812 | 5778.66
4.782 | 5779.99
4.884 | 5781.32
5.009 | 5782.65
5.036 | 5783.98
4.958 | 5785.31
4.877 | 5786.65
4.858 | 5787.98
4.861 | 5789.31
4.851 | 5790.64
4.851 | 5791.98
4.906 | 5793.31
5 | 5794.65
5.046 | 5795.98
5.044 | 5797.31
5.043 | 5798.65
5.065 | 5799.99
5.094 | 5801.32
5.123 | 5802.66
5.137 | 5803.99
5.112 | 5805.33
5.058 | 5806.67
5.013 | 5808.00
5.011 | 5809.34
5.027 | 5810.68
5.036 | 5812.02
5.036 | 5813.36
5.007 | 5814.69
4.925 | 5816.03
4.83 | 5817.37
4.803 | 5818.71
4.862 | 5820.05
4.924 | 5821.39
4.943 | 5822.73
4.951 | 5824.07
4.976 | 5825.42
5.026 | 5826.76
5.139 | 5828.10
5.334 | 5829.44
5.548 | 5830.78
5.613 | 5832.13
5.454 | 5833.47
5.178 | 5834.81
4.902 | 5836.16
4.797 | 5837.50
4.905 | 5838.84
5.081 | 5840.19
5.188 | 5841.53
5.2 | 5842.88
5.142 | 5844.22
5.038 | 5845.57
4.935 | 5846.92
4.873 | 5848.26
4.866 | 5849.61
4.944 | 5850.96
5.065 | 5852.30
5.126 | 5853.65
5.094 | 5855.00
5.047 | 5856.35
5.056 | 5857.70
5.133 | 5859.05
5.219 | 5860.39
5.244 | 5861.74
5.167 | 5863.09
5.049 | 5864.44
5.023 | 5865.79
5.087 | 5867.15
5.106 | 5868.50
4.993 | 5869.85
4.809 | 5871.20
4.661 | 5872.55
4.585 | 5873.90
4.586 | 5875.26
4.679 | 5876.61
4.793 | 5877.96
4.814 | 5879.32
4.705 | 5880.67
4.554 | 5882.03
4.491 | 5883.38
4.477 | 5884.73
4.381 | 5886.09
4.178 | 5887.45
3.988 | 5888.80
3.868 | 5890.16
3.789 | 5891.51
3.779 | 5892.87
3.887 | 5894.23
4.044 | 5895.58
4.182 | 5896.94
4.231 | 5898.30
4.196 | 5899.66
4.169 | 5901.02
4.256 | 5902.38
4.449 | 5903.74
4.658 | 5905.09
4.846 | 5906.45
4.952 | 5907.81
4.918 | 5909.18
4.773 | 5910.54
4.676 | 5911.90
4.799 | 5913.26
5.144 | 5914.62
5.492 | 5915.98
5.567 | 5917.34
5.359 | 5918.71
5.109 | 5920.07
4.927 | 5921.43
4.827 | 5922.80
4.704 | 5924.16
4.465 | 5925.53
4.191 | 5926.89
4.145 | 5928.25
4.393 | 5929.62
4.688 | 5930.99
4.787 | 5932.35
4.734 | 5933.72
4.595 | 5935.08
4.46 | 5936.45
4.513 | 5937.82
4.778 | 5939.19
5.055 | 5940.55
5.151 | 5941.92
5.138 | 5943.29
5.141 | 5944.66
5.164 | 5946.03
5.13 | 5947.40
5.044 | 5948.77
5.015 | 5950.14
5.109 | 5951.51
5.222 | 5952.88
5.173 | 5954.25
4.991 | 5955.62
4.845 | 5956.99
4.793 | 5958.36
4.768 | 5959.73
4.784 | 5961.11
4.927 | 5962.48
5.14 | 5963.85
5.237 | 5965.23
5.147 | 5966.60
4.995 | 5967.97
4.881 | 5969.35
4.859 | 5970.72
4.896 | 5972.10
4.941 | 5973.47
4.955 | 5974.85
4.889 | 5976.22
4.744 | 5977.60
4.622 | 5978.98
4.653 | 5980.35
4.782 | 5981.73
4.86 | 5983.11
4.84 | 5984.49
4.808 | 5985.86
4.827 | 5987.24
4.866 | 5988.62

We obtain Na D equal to 3.5 angstrom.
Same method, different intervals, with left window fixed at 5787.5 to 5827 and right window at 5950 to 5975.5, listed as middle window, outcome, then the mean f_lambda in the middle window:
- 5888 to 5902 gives 2.7 angstrom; 4.02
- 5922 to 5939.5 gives 1.5 angstrom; 4.56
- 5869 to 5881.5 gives 0.6 angstrom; 4.74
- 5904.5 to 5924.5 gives 0.0 angstrom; 4.99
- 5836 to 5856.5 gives -0.1 angstrom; 5.02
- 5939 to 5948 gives -0.2 angstrom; 5.1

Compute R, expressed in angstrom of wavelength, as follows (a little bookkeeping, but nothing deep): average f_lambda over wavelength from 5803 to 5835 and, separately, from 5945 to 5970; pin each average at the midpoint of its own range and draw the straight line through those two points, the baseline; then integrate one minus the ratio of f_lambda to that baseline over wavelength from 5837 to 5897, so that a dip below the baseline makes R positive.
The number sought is 3.66 angstrom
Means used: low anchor 5.08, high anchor 5.02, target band 4.75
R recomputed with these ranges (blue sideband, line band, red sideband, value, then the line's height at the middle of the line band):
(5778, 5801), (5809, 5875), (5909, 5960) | -1.6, 4.92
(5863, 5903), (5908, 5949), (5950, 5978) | -1.0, 4.75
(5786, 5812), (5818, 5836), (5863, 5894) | -1.0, 4.85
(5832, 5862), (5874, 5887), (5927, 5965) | 1.1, 5.01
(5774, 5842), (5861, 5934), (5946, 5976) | 5.4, 5.01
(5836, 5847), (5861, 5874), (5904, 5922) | 0.1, 5.02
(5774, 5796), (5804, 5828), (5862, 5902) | -1.0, 4.79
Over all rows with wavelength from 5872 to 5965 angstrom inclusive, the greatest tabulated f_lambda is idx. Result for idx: 5.567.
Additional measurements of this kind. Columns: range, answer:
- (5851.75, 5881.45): 5.244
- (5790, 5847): 5.613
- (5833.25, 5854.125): 5.454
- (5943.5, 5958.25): 5.222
